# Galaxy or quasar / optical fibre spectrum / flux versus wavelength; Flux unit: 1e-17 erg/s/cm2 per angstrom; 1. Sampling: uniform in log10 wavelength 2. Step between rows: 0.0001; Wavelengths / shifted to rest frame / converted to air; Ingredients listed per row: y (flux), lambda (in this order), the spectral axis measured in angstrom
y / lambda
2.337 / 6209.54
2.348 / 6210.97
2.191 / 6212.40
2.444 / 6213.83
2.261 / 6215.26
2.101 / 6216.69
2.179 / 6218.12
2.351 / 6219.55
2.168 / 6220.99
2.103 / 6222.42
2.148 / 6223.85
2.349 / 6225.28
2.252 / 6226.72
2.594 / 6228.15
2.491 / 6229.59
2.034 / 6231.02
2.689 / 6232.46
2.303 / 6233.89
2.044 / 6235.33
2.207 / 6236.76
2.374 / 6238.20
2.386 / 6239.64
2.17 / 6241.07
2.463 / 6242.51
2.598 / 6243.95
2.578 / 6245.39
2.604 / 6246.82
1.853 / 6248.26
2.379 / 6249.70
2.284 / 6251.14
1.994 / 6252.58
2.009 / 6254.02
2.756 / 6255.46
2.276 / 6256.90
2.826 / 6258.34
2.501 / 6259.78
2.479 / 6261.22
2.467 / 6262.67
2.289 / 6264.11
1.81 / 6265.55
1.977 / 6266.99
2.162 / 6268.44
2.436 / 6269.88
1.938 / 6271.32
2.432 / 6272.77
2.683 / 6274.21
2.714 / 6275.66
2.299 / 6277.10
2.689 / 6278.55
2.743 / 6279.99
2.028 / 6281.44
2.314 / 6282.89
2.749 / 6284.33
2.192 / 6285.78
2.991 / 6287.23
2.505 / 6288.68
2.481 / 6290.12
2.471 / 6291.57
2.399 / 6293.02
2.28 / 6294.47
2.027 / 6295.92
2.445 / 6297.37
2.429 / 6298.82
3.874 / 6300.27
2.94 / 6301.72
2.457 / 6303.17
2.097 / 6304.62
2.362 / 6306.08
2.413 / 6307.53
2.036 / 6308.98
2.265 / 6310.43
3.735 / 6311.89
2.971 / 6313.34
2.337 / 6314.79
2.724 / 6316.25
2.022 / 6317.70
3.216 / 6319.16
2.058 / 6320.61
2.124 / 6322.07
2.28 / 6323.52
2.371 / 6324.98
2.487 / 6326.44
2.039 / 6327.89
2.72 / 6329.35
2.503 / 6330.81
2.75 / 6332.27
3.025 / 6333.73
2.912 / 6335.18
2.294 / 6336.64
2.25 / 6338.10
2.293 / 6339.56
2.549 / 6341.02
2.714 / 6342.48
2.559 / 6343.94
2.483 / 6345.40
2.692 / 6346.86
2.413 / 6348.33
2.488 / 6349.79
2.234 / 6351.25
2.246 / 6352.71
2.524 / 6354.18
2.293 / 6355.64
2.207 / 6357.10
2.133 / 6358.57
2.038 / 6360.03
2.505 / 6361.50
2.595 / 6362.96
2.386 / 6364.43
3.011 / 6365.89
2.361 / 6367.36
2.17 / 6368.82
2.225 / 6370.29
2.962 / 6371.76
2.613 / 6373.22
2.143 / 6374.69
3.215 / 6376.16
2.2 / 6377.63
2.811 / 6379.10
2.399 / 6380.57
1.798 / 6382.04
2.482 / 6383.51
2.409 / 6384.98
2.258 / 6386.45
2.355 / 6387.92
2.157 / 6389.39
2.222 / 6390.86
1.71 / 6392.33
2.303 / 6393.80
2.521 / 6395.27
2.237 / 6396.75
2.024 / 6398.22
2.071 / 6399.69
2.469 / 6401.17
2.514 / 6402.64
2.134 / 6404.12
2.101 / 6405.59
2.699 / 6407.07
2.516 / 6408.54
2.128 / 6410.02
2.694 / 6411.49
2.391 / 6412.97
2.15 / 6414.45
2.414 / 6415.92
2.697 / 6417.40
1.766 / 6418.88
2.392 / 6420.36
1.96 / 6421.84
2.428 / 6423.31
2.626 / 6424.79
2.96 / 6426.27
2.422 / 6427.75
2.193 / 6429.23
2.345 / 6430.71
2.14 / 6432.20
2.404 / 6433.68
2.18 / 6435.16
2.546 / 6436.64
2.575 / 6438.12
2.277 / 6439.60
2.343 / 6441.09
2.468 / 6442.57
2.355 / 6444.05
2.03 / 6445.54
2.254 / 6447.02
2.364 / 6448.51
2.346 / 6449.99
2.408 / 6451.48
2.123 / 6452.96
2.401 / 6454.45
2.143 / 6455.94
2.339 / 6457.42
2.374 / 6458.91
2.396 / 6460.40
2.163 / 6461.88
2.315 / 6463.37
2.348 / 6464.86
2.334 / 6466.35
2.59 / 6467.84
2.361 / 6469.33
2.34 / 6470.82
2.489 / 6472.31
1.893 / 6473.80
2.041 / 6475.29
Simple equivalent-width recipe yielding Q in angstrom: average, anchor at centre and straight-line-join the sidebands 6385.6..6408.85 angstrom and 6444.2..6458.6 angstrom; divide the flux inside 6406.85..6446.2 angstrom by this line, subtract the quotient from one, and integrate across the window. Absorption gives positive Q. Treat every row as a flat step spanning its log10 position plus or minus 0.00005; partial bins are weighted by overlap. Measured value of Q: -1.7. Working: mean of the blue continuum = 2.27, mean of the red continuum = 2.27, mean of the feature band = 2.37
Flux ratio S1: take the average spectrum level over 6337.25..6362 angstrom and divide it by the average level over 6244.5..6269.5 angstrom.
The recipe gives 1.0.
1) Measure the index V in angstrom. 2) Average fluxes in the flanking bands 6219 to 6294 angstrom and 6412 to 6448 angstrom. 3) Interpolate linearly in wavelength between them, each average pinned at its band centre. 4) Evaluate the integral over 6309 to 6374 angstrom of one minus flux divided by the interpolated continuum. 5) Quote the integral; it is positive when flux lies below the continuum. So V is -3.6 angstrom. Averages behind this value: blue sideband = 2.37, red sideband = 2.35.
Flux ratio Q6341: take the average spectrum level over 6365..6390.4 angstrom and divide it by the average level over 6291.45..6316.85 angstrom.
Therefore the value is 0.9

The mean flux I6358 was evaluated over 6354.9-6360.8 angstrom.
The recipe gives 2.17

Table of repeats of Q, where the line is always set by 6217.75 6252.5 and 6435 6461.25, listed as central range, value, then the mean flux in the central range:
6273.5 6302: -2.95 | 2.56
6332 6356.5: -1.95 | 2.51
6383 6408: 0.57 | 2.28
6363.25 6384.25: -1.46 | 2.49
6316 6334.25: -1.20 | 2.47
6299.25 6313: -2.20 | 2.69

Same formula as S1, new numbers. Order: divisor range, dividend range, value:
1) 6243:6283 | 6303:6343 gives 1.06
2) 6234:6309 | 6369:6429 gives 0.98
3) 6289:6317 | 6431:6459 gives 0.90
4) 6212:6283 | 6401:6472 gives 1.01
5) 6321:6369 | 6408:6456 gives 0.96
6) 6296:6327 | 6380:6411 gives 0.89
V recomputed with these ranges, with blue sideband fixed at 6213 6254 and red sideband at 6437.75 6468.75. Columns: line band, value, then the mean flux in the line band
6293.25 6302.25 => -1.3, 2.65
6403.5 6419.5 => -0.1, 2.34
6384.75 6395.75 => 0.4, 2.23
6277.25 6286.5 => -0.6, 2.44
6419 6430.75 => -0.3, 2.39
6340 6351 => -1.1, 2.54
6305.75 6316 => -1.3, 2.6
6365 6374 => -0.9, 2.55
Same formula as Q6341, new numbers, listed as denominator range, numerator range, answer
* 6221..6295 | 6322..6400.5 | 1.02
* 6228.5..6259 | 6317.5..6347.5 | 1.06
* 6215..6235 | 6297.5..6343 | 1.12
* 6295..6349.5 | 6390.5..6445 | 0.92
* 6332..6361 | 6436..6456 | 0.95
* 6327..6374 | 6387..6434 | 0.94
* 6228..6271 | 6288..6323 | 1.09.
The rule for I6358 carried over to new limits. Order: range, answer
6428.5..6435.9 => 2.25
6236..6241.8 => 2.28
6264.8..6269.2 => 1.99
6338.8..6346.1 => 2.52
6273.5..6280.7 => 2.63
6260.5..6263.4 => 2.47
